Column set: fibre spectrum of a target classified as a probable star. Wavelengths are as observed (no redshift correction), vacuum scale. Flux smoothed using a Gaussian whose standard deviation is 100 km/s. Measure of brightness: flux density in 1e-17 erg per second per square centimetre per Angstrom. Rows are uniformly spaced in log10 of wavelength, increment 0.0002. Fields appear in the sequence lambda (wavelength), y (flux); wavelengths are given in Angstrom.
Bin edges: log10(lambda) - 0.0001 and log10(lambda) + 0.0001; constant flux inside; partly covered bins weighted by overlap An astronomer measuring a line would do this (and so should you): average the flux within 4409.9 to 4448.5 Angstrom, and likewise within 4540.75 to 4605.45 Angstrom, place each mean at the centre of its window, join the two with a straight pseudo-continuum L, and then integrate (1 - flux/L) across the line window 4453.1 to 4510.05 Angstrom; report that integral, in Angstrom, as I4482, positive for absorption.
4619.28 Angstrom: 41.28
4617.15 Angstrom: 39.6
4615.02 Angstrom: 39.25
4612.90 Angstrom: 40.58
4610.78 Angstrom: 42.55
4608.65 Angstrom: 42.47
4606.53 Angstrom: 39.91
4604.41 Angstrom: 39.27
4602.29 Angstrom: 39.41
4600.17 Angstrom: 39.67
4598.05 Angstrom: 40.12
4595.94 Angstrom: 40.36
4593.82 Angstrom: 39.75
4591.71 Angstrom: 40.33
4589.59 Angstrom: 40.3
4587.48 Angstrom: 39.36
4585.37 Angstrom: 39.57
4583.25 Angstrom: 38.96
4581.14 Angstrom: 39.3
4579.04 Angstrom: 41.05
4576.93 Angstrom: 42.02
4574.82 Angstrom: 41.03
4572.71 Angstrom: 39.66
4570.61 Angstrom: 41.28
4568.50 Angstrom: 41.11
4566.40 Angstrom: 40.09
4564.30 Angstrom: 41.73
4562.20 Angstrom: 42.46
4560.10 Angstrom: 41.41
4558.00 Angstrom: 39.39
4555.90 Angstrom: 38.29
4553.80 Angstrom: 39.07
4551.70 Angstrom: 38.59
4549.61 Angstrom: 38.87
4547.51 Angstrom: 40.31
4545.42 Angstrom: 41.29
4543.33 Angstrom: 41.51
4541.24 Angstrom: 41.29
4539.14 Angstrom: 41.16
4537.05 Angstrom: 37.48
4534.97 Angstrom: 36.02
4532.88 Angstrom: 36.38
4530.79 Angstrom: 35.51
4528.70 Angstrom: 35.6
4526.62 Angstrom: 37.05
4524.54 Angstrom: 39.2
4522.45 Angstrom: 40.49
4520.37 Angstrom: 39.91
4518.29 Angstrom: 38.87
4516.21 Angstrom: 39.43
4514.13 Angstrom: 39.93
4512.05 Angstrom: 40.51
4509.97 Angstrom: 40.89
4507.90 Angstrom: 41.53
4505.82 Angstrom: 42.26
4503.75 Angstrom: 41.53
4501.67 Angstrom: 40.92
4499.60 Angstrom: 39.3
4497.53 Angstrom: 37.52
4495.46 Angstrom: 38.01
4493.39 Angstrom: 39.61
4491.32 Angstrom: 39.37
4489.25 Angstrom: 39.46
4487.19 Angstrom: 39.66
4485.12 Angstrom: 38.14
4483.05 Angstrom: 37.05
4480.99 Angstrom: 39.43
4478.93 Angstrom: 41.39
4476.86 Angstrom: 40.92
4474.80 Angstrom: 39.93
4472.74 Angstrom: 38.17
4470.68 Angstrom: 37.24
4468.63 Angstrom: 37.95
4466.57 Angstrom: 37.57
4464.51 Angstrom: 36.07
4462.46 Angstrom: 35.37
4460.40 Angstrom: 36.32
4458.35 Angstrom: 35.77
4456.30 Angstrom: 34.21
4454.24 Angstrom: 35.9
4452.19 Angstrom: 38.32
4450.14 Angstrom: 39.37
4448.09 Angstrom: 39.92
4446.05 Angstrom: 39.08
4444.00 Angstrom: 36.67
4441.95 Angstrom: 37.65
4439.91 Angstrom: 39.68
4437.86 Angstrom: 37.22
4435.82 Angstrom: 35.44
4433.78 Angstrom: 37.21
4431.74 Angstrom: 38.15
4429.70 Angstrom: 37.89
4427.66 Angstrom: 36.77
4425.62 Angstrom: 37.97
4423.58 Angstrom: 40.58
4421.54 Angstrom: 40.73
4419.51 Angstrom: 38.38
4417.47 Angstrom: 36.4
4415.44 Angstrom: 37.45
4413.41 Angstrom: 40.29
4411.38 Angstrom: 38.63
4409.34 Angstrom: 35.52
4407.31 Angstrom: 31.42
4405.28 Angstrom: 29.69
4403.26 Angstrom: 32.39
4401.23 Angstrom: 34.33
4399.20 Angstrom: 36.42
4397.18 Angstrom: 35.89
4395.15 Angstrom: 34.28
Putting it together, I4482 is 0.5 Angstrom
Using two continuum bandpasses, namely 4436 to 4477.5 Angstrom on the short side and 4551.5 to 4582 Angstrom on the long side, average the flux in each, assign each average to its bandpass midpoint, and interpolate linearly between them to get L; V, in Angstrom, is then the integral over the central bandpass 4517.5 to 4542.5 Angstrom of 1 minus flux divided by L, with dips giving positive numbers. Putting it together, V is 0.8 Angstrom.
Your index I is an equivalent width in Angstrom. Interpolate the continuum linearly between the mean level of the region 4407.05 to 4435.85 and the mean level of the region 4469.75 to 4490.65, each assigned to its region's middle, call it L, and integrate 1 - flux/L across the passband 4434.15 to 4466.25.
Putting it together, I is 1.1 Angstrom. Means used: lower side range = 37.8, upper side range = 39.1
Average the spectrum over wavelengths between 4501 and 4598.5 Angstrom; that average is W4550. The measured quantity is 39.9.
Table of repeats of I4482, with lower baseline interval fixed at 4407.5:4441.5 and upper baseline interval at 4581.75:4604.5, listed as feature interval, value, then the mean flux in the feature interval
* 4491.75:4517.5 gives -0.89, 40.1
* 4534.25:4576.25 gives -0.89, 40.2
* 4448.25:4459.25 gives 0.35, 37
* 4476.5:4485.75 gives -0.20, 39.3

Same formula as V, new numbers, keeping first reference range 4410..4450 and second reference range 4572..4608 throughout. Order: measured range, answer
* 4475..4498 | -0.2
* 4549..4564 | -0.1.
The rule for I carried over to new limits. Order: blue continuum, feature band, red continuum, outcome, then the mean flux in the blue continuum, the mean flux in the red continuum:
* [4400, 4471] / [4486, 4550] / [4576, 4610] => -1.3 Angstrom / 37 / 40.1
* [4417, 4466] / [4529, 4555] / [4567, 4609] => 0.3 Angstrom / 37.6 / 40.2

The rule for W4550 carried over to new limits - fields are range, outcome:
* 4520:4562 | 39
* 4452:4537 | 38.5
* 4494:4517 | 40.2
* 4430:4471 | 37.3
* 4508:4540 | 38.6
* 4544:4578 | 40.4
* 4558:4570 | 41.2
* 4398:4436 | 36.6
